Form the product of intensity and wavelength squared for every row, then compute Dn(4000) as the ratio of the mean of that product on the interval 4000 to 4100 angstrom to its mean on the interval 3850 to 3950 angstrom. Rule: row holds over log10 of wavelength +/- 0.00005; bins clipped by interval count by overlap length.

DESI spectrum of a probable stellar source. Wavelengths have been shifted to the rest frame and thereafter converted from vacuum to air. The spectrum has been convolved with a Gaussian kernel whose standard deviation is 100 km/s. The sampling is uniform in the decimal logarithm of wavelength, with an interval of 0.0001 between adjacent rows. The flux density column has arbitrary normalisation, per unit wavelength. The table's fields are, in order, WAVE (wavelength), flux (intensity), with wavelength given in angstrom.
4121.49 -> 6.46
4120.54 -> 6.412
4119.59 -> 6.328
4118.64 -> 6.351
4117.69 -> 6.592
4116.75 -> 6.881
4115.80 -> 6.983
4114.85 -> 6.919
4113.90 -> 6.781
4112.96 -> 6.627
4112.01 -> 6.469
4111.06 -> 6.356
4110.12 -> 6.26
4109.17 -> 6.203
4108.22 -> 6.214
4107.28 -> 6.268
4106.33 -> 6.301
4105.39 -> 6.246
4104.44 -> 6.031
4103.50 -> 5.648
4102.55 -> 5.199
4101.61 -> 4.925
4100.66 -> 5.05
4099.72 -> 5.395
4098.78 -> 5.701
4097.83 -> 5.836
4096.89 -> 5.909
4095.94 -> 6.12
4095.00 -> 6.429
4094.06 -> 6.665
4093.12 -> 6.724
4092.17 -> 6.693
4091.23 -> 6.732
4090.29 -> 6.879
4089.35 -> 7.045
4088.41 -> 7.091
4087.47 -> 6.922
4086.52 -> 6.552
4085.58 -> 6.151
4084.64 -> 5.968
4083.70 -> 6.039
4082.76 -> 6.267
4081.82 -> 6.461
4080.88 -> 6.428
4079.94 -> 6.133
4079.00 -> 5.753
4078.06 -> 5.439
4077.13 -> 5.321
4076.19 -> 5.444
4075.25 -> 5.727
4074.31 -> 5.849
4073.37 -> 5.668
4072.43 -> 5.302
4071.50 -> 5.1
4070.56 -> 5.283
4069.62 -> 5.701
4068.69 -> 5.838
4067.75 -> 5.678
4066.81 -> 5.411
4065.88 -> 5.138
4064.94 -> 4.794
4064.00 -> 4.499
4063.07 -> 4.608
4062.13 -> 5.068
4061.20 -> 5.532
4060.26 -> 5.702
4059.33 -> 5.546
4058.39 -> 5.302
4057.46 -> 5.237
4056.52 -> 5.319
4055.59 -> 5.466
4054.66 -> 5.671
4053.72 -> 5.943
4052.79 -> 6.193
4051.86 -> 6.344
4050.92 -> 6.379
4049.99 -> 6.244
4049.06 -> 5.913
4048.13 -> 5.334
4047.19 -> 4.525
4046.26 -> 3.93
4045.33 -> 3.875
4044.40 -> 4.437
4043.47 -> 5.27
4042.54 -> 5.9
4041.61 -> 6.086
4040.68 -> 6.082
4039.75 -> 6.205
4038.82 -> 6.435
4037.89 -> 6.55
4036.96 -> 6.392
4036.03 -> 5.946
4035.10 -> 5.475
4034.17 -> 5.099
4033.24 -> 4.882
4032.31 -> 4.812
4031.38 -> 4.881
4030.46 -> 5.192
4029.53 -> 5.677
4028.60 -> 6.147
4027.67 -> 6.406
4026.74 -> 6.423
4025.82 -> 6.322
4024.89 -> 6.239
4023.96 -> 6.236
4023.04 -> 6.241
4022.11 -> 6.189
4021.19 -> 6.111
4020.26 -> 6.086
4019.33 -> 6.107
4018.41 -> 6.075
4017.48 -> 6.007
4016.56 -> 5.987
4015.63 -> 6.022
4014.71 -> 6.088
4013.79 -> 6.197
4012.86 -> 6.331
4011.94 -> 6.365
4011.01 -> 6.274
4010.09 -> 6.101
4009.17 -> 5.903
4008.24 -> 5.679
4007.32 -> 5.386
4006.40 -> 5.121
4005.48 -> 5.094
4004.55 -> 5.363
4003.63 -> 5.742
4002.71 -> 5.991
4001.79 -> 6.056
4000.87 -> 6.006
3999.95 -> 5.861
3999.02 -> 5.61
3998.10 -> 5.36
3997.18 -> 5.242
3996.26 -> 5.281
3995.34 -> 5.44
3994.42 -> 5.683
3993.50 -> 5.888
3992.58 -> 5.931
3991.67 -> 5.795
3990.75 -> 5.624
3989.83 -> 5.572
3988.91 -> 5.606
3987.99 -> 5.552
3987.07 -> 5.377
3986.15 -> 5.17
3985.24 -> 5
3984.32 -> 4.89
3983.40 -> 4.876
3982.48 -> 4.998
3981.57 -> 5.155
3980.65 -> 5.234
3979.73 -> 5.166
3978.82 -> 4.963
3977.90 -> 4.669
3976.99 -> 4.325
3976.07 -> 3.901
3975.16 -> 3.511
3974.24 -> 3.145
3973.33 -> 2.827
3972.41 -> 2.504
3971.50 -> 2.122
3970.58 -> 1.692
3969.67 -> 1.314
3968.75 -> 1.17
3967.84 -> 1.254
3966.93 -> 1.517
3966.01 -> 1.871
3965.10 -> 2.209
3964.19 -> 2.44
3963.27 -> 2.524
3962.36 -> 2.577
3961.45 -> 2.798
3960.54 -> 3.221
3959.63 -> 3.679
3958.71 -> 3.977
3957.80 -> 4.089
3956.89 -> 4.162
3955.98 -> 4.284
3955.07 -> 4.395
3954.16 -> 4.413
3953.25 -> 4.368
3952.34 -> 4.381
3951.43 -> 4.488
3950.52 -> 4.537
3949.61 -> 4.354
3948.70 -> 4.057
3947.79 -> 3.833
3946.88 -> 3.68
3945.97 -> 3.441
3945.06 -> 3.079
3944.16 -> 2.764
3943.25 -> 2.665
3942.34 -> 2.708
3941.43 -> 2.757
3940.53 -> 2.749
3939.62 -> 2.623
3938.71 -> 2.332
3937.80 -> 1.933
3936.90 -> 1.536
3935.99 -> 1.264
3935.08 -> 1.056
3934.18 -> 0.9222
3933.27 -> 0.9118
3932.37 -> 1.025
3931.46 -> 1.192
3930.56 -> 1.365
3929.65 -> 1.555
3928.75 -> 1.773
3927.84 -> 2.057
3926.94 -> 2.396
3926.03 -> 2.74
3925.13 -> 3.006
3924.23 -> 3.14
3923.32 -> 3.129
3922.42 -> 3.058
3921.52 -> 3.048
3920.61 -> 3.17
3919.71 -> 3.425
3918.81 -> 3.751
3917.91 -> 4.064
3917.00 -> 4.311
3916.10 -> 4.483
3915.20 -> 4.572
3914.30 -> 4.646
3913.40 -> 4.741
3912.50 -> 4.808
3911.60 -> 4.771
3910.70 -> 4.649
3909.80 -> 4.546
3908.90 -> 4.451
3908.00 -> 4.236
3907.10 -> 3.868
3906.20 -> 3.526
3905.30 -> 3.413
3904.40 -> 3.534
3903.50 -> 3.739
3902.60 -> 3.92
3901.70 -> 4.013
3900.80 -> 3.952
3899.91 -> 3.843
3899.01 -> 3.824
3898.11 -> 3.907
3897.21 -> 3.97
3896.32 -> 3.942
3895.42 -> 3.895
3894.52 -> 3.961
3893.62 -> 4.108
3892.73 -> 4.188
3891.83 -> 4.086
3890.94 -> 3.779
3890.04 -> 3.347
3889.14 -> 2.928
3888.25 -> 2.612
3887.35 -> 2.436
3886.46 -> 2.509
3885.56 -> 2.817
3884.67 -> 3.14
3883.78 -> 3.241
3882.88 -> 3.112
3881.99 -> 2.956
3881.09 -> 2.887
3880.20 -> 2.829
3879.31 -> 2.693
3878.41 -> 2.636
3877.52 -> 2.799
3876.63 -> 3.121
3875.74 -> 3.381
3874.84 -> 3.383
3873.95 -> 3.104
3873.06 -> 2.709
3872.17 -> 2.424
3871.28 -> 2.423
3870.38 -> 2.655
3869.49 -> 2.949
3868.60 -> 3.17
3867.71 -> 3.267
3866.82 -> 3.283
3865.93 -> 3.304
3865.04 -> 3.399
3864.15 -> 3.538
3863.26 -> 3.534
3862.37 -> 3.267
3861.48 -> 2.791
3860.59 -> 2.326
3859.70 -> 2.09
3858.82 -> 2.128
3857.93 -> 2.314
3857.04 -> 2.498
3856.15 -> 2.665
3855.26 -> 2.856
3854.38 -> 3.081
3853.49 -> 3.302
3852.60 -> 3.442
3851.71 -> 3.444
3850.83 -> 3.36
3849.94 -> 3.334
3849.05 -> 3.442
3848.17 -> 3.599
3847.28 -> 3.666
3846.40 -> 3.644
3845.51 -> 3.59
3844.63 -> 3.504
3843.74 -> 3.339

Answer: 2.0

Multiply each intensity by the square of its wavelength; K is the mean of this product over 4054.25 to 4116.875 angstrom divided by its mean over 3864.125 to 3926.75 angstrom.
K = 1.9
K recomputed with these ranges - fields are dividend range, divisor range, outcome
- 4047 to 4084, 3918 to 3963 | 2.02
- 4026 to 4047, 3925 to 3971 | 2.16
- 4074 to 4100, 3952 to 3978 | 2.16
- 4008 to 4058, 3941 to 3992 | 1.59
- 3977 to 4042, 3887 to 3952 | 1.82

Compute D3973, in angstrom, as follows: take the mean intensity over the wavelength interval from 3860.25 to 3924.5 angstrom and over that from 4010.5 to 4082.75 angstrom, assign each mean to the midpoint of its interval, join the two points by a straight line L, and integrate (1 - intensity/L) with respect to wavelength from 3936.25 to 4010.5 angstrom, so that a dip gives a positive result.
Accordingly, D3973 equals 9.15 angstrom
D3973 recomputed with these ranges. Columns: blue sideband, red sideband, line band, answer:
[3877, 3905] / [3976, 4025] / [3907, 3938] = 7.4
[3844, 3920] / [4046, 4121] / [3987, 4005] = -3.0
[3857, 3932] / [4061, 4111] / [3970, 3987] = 1.2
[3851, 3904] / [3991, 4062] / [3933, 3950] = 6.9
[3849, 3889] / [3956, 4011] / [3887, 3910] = -3.1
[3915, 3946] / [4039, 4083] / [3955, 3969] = 1.6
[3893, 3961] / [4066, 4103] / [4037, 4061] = -1.0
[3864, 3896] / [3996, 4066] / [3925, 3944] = 10.0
